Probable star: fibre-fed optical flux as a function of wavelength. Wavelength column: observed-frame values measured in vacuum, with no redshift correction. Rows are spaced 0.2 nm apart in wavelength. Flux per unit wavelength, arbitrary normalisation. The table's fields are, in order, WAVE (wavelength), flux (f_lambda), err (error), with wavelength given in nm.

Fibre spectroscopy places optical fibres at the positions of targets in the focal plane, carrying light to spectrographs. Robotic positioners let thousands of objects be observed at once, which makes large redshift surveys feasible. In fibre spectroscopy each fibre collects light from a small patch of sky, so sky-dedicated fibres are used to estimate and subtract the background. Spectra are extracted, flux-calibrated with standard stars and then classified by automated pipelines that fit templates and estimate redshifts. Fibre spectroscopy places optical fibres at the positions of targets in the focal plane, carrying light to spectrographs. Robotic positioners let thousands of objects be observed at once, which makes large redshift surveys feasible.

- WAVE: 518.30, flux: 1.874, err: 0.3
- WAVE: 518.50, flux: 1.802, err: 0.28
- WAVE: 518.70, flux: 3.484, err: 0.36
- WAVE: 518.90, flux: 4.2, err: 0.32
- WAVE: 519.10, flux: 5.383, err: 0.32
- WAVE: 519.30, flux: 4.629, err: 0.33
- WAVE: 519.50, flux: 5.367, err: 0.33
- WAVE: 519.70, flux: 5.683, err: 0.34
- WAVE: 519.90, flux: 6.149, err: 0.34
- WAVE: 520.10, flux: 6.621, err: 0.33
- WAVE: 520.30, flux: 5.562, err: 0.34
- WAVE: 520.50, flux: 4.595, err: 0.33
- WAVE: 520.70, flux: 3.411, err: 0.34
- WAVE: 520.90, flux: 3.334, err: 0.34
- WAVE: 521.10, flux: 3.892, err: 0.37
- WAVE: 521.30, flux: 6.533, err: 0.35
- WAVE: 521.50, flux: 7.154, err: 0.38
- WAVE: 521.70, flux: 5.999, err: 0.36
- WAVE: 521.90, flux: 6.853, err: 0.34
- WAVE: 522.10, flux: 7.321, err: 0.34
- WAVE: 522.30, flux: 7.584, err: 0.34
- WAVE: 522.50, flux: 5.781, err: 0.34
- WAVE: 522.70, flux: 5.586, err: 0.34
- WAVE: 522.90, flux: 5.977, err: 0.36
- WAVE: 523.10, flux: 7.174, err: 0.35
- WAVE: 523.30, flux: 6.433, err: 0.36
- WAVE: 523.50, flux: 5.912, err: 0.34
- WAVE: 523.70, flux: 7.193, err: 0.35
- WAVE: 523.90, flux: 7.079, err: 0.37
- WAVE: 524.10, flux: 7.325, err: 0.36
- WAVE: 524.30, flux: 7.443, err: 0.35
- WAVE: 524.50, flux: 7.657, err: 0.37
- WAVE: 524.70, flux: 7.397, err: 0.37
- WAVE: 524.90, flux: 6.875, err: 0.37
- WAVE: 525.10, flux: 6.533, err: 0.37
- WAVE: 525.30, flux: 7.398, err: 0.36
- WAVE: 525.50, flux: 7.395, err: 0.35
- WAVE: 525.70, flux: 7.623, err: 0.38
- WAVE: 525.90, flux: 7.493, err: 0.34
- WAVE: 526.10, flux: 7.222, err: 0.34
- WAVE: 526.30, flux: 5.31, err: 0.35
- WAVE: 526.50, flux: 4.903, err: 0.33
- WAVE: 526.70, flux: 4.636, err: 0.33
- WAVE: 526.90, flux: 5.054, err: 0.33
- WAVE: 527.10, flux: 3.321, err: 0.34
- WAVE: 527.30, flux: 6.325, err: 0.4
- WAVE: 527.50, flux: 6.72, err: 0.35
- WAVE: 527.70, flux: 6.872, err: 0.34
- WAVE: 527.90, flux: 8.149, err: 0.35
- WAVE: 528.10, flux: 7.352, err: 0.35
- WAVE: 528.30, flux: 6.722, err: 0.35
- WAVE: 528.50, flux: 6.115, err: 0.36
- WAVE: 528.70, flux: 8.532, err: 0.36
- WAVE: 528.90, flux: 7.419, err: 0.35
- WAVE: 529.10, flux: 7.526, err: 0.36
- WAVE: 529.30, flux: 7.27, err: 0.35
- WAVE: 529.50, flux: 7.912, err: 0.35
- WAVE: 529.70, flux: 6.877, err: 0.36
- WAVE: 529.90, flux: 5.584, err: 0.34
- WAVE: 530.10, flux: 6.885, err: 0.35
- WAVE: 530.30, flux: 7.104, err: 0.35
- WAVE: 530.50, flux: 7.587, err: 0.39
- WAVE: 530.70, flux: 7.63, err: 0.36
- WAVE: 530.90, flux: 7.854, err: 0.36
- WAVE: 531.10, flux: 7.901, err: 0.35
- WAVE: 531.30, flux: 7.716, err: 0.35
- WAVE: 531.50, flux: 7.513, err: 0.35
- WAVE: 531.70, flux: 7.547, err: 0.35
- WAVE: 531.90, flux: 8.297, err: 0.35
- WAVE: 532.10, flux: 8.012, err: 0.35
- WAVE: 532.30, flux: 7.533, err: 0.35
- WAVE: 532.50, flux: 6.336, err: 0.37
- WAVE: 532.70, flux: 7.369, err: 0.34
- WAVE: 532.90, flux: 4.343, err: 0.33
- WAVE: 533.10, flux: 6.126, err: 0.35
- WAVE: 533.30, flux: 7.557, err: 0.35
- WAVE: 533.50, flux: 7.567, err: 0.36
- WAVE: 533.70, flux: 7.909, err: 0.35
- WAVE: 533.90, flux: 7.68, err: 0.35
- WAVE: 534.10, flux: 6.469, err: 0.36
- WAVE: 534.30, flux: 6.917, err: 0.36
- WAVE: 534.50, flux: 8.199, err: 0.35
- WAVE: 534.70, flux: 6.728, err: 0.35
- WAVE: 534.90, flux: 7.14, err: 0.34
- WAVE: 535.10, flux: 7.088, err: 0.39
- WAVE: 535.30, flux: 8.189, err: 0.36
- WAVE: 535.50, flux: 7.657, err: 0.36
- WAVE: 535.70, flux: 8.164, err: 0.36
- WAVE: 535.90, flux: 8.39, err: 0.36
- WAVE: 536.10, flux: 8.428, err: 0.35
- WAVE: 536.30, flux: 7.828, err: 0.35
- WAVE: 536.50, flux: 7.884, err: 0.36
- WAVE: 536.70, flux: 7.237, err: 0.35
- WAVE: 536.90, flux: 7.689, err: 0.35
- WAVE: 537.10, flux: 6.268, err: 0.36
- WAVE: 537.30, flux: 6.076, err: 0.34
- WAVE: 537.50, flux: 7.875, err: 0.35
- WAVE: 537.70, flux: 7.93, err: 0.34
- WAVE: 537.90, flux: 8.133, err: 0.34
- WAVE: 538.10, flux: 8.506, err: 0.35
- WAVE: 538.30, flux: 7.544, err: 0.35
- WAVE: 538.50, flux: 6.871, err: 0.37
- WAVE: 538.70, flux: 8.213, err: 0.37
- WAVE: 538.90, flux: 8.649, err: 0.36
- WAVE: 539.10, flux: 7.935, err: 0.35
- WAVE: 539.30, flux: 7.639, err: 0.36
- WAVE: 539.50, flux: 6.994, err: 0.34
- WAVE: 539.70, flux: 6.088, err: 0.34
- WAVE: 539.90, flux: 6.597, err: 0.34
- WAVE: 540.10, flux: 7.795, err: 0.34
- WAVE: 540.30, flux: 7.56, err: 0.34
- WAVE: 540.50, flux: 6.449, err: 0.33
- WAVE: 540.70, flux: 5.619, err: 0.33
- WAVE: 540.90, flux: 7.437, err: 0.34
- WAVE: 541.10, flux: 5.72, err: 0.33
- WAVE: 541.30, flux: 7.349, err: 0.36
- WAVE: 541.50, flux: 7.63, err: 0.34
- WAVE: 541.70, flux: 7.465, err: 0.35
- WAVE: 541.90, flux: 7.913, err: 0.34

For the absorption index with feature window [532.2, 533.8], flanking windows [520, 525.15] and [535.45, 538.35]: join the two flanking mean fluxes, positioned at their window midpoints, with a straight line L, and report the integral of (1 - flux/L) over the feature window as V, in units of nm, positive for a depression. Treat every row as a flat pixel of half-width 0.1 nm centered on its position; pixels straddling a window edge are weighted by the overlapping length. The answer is 0.10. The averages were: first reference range 6.28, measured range 6.84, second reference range 7.71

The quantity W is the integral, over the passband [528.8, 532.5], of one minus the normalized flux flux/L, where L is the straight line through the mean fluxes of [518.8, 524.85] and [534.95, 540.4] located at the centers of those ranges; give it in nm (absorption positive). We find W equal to -0.27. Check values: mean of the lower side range 6.05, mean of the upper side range 7.6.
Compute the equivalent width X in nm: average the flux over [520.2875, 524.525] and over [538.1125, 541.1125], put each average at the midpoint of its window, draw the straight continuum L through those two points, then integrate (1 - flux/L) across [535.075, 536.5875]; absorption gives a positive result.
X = -0.22 nm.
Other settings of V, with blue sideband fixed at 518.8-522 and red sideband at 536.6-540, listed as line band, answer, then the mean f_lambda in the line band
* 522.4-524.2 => -0.26 nm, 6.5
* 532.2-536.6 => -0.23 nm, 7.34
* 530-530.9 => -0.12 nm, 7.36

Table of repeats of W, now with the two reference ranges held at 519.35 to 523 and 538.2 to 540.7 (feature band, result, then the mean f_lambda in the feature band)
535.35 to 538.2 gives -0.27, 7.73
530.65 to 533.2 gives -0.23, 7.24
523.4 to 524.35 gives -0.16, 6.97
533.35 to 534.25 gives -0.08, 7.39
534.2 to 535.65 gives -0.11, 7.44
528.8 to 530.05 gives -0.13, 7.09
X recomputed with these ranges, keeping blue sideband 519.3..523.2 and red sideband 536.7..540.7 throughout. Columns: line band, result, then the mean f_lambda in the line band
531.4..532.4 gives -0.15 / 7.78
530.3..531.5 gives -0.18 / 7.67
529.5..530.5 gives -0.04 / 6.84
